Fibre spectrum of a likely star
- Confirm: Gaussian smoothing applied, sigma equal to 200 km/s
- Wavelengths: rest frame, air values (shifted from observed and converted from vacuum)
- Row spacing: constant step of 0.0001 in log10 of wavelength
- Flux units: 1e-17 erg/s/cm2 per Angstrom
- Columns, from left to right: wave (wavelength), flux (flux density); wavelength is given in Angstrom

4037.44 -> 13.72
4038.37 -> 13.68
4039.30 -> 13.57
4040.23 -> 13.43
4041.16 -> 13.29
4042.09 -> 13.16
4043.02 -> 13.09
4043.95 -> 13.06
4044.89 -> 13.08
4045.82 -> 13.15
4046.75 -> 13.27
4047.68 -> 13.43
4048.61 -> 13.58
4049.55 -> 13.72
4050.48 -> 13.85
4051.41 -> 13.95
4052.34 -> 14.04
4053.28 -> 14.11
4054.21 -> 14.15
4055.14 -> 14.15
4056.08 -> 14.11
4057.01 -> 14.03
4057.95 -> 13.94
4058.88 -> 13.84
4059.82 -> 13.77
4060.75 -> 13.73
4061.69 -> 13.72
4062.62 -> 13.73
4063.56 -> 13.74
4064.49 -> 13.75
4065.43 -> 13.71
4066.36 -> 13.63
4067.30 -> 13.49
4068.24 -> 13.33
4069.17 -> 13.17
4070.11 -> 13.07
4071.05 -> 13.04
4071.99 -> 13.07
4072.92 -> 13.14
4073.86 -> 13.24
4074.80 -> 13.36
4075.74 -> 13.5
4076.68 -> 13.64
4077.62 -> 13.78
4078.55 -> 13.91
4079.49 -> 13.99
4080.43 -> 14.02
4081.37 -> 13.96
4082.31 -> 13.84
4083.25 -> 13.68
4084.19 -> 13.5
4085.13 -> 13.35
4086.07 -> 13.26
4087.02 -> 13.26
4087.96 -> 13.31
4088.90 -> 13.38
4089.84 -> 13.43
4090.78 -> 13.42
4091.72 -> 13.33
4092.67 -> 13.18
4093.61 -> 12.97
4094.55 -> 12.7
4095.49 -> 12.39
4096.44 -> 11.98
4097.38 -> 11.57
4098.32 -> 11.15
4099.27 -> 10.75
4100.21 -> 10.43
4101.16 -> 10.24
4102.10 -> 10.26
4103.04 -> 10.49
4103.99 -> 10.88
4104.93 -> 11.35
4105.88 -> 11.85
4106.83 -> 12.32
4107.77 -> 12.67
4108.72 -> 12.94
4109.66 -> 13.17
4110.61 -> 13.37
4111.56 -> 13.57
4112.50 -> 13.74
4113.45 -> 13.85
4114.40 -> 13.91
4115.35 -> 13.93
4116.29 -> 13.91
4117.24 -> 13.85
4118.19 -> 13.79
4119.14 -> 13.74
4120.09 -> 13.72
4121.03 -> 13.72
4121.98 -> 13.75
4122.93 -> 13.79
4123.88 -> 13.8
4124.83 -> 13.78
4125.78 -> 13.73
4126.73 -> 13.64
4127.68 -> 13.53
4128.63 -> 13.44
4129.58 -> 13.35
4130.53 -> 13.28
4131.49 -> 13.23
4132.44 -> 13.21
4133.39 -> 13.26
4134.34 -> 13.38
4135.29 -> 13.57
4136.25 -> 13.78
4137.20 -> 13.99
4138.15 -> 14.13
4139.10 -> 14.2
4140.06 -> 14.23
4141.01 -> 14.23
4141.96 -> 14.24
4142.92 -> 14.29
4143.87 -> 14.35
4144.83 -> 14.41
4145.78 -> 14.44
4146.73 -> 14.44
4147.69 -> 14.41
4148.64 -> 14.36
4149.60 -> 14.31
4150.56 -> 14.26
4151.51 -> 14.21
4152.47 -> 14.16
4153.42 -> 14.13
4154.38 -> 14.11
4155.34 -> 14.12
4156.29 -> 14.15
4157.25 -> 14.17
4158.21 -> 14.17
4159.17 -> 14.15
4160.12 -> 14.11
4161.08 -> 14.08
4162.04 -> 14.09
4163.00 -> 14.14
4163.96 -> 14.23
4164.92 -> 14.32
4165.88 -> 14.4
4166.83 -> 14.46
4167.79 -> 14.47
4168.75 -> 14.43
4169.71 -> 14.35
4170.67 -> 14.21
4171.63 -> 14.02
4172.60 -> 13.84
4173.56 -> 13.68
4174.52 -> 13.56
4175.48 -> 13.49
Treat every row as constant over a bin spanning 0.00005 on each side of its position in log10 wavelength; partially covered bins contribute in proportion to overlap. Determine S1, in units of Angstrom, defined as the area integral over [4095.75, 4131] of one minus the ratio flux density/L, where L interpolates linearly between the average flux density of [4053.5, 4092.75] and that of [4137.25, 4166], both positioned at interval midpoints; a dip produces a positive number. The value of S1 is 2.9 Angstrom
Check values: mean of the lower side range 13.6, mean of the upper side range 14.2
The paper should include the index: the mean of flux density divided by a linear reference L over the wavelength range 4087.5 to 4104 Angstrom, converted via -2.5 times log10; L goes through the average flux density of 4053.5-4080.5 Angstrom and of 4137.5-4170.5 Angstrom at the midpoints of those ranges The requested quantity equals 0.15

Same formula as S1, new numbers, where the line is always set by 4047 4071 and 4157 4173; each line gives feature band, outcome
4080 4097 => 0.74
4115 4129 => 0.27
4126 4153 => 0.30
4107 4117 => 0.35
